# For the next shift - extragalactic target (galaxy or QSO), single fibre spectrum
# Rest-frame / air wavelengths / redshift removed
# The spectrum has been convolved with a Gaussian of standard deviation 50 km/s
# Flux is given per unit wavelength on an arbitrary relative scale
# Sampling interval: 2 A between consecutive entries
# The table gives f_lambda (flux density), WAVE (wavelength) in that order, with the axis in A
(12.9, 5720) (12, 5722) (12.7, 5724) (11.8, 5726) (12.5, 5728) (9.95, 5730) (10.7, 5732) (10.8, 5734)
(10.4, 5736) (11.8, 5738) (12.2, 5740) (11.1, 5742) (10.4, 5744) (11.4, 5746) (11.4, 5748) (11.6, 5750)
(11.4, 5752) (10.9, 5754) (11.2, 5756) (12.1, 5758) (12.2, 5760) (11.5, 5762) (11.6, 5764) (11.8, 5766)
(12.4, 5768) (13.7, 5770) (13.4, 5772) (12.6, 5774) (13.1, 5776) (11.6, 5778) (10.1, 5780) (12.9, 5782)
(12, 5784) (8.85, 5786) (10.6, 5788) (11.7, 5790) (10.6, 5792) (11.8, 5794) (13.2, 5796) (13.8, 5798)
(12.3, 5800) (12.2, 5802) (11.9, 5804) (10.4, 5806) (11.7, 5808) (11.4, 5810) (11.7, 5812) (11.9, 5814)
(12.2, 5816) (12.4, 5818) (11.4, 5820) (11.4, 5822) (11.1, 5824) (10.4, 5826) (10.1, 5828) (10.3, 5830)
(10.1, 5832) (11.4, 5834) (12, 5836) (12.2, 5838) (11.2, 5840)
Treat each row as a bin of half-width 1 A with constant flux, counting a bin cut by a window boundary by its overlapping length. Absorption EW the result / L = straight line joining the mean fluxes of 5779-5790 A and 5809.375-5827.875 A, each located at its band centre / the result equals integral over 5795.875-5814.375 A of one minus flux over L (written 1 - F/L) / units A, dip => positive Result -1.20 A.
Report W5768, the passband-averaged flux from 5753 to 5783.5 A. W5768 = 12.1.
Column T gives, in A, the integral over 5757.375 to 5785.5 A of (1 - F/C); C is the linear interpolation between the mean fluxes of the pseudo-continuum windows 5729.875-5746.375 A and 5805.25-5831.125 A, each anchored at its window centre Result -2.6 A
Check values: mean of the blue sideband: 11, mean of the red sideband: 11.3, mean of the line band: 12.2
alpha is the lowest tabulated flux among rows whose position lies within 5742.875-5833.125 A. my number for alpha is 8.85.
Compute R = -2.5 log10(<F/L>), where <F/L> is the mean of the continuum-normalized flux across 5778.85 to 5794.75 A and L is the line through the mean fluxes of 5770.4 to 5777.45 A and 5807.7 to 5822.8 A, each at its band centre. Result 0.14 mag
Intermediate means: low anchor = 13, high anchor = 11.8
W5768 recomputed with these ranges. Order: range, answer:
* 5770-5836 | 11.6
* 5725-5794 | 11.5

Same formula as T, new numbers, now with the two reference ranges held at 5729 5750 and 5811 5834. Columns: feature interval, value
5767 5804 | -3.1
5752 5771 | -1.4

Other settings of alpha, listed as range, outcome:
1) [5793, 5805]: 11.8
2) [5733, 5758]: 10.4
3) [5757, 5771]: 11.5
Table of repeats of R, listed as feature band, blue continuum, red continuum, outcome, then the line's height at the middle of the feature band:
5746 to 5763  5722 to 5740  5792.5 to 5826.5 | 0.00 mag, 11.5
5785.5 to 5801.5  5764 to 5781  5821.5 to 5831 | -0.01 mag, 11.6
